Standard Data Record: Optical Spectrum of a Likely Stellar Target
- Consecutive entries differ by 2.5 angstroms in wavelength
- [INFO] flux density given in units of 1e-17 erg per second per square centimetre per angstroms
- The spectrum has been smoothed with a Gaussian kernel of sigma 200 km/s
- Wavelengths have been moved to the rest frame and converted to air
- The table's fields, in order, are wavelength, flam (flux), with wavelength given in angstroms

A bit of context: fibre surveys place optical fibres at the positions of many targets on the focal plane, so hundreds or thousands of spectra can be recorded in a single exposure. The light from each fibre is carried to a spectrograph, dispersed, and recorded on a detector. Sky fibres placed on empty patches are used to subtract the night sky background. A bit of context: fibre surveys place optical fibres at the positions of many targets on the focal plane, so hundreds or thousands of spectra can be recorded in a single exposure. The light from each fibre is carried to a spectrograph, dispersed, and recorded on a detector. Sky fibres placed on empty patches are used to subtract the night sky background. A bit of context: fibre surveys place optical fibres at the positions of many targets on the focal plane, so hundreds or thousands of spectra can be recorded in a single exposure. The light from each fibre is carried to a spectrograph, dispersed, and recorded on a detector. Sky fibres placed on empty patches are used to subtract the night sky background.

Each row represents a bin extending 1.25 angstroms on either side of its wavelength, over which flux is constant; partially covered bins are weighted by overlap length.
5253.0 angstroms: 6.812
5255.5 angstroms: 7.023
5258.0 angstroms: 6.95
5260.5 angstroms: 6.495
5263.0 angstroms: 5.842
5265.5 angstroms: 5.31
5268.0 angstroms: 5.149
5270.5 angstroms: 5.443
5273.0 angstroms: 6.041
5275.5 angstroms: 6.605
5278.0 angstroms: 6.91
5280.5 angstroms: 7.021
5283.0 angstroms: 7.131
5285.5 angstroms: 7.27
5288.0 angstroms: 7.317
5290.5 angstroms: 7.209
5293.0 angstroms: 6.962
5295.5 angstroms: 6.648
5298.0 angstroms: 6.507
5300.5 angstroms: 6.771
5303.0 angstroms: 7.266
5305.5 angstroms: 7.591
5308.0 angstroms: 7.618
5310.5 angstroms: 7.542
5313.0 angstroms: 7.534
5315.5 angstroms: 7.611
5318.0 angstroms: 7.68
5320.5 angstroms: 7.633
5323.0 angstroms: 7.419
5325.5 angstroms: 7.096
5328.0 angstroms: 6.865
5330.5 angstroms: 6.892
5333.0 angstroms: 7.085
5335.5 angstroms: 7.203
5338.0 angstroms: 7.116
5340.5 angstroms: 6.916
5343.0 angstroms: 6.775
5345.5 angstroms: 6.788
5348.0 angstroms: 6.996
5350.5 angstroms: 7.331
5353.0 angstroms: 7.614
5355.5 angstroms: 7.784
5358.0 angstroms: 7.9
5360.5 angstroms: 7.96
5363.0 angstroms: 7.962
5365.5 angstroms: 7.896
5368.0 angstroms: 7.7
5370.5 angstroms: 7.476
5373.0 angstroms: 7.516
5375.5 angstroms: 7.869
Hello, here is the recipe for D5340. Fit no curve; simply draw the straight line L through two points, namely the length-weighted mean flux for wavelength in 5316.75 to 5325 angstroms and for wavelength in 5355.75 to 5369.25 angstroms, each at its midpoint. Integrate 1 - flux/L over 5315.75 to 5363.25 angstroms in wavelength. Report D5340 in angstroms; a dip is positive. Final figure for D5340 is 2.3 angstroms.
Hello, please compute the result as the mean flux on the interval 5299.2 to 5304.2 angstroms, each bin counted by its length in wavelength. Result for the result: 7.01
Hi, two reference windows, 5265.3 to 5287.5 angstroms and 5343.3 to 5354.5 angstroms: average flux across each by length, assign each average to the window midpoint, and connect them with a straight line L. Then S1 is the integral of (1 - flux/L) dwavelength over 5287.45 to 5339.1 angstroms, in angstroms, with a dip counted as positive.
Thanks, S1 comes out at -3.3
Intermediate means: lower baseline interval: 6.4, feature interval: 7.22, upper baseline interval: 7.16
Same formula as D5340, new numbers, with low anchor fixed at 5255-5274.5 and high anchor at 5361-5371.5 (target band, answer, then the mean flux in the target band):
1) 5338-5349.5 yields 0.74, 6.91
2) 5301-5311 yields -1.07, 7.45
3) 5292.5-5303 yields -0.30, 6.77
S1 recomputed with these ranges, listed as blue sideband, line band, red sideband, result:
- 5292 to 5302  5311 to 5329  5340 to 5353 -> -1.4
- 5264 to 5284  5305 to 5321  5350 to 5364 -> -1.5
